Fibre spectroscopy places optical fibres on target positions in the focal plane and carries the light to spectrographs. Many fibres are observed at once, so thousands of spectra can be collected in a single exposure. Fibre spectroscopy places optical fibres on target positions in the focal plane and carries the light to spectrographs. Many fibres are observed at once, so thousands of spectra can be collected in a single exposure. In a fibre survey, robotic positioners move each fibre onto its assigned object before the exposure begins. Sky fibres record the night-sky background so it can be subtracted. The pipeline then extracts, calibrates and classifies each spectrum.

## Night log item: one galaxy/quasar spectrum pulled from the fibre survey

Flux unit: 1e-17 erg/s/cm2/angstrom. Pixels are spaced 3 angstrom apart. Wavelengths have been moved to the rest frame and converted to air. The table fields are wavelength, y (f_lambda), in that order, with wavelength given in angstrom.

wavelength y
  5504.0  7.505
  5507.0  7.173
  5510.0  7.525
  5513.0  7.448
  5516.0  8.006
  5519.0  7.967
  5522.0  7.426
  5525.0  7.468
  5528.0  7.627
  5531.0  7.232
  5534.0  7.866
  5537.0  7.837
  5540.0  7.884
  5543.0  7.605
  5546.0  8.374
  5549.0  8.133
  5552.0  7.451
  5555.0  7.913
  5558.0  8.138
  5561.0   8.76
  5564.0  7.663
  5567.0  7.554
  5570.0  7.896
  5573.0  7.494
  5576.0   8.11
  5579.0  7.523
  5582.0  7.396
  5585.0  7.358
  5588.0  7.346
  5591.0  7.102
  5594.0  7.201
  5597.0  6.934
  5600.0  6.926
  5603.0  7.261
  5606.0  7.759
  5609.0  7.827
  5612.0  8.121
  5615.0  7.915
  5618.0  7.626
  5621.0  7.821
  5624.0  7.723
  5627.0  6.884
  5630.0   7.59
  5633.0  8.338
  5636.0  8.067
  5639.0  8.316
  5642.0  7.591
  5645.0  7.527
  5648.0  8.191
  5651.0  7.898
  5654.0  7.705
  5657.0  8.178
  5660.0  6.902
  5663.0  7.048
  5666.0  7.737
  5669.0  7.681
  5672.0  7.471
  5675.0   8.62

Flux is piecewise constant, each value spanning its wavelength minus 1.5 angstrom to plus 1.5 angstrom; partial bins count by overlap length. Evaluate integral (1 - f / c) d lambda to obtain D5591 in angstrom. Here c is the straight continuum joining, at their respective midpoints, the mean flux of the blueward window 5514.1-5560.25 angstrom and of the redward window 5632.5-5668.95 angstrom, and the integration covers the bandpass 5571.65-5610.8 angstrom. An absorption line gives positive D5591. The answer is 1.9 angstrom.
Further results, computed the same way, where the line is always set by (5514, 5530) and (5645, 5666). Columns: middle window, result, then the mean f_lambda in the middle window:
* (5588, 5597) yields 0.6 angstrom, 7.15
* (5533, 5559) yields -0.8 angstrom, 7.91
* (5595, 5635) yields 0.3 angstrom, 7.6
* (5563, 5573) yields 0.0 angstrom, 7.67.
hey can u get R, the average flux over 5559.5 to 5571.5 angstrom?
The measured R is 7.97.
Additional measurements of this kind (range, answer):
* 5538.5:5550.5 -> 8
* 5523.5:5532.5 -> 7.44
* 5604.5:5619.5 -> 7.85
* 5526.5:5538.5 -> 7.64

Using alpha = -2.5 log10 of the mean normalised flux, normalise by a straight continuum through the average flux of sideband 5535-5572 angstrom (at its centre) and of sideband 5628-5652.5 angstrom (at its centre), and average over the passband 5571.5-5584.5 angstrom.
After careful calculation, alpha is 0.04 mag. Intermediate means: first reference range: 7.93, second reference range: 7.92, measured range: 7.61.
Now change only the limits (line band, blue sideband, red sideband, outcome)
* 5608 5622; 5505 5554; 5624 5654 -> -0.01 mag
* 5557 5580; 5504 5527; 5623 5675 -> -0.04 mag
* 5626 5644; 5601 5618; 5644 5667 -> -0.02 mag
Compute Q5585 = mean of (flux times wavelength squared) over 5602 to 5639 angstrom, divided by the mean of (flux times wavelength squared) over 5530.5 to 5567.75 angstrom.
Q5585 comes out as 1.01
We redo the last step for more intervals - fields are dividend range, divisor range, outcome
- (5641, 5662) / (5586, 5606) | 1.09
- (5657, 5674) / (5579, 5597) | 1.06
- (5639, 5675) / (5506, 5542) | 1.06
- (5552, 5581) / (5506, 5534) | 1.06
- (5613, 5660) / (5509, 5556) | 1.05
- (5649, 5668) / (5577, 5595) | 1.06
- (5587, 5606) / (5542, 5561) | 0.91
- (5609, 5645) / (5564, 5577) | 1.03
